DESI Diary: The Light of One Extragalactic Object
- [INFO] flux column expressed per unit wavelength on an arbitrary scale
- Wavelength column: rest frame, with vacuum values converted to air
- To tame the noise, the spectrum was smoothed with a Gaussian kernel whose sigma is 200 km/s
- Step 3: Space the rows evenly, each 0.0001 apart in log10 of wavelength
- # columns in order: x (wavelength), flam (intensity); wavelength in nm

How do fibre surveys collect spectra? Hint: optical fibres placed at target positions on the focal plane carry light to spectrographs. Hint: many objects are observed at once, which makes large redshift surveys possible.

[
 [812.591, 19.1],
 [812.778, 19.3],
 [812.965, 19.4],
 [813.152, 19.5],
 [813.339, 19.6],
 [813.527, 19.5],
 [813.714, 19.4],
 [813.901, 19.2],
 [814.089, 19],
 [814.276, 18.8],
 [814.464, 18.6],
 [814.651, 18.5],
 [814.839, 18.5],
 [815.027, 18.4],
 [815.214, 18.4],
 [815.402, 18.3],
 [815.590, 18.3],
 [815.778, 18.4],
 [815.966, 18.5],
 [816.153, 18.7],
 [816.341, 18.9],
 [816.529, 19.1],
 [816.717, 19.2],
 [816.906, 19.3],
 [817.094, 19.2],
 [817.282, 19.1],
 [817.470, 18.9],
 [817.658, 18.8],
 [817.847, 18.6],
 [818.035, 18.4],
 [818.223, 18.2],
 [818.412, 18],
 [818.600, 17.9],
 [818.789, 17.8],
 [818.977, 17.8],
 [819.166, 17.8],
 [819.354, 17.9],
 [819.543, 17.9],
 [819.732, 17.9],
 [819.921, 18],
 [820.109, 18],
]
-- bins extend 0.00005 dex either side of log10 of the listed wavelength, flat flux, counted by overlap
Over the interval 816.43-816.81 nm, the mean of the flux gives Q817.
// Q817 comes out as 19.1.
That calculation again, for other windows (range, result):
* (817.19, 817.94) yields 18.8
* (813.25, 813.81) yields 19.5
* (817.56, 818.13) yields 18.6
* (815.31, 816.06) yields 18.4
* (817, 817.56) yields 19.1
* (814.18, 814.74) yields 18.7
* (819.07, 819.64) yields 17.9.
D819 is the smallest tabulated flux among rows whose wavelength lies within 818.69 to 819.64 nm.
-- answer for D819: 17.8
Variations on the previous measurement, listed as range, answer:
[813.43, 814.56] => 18.6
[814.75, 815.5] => 18.3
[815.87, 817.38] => 18.5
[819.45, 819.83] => 17.9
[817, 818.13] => 18.4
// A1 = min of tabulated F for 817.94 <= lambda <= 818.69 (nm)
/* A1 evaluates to 17.9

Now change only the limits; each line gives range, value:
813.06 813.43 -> 19.5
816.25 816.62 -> 18.9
